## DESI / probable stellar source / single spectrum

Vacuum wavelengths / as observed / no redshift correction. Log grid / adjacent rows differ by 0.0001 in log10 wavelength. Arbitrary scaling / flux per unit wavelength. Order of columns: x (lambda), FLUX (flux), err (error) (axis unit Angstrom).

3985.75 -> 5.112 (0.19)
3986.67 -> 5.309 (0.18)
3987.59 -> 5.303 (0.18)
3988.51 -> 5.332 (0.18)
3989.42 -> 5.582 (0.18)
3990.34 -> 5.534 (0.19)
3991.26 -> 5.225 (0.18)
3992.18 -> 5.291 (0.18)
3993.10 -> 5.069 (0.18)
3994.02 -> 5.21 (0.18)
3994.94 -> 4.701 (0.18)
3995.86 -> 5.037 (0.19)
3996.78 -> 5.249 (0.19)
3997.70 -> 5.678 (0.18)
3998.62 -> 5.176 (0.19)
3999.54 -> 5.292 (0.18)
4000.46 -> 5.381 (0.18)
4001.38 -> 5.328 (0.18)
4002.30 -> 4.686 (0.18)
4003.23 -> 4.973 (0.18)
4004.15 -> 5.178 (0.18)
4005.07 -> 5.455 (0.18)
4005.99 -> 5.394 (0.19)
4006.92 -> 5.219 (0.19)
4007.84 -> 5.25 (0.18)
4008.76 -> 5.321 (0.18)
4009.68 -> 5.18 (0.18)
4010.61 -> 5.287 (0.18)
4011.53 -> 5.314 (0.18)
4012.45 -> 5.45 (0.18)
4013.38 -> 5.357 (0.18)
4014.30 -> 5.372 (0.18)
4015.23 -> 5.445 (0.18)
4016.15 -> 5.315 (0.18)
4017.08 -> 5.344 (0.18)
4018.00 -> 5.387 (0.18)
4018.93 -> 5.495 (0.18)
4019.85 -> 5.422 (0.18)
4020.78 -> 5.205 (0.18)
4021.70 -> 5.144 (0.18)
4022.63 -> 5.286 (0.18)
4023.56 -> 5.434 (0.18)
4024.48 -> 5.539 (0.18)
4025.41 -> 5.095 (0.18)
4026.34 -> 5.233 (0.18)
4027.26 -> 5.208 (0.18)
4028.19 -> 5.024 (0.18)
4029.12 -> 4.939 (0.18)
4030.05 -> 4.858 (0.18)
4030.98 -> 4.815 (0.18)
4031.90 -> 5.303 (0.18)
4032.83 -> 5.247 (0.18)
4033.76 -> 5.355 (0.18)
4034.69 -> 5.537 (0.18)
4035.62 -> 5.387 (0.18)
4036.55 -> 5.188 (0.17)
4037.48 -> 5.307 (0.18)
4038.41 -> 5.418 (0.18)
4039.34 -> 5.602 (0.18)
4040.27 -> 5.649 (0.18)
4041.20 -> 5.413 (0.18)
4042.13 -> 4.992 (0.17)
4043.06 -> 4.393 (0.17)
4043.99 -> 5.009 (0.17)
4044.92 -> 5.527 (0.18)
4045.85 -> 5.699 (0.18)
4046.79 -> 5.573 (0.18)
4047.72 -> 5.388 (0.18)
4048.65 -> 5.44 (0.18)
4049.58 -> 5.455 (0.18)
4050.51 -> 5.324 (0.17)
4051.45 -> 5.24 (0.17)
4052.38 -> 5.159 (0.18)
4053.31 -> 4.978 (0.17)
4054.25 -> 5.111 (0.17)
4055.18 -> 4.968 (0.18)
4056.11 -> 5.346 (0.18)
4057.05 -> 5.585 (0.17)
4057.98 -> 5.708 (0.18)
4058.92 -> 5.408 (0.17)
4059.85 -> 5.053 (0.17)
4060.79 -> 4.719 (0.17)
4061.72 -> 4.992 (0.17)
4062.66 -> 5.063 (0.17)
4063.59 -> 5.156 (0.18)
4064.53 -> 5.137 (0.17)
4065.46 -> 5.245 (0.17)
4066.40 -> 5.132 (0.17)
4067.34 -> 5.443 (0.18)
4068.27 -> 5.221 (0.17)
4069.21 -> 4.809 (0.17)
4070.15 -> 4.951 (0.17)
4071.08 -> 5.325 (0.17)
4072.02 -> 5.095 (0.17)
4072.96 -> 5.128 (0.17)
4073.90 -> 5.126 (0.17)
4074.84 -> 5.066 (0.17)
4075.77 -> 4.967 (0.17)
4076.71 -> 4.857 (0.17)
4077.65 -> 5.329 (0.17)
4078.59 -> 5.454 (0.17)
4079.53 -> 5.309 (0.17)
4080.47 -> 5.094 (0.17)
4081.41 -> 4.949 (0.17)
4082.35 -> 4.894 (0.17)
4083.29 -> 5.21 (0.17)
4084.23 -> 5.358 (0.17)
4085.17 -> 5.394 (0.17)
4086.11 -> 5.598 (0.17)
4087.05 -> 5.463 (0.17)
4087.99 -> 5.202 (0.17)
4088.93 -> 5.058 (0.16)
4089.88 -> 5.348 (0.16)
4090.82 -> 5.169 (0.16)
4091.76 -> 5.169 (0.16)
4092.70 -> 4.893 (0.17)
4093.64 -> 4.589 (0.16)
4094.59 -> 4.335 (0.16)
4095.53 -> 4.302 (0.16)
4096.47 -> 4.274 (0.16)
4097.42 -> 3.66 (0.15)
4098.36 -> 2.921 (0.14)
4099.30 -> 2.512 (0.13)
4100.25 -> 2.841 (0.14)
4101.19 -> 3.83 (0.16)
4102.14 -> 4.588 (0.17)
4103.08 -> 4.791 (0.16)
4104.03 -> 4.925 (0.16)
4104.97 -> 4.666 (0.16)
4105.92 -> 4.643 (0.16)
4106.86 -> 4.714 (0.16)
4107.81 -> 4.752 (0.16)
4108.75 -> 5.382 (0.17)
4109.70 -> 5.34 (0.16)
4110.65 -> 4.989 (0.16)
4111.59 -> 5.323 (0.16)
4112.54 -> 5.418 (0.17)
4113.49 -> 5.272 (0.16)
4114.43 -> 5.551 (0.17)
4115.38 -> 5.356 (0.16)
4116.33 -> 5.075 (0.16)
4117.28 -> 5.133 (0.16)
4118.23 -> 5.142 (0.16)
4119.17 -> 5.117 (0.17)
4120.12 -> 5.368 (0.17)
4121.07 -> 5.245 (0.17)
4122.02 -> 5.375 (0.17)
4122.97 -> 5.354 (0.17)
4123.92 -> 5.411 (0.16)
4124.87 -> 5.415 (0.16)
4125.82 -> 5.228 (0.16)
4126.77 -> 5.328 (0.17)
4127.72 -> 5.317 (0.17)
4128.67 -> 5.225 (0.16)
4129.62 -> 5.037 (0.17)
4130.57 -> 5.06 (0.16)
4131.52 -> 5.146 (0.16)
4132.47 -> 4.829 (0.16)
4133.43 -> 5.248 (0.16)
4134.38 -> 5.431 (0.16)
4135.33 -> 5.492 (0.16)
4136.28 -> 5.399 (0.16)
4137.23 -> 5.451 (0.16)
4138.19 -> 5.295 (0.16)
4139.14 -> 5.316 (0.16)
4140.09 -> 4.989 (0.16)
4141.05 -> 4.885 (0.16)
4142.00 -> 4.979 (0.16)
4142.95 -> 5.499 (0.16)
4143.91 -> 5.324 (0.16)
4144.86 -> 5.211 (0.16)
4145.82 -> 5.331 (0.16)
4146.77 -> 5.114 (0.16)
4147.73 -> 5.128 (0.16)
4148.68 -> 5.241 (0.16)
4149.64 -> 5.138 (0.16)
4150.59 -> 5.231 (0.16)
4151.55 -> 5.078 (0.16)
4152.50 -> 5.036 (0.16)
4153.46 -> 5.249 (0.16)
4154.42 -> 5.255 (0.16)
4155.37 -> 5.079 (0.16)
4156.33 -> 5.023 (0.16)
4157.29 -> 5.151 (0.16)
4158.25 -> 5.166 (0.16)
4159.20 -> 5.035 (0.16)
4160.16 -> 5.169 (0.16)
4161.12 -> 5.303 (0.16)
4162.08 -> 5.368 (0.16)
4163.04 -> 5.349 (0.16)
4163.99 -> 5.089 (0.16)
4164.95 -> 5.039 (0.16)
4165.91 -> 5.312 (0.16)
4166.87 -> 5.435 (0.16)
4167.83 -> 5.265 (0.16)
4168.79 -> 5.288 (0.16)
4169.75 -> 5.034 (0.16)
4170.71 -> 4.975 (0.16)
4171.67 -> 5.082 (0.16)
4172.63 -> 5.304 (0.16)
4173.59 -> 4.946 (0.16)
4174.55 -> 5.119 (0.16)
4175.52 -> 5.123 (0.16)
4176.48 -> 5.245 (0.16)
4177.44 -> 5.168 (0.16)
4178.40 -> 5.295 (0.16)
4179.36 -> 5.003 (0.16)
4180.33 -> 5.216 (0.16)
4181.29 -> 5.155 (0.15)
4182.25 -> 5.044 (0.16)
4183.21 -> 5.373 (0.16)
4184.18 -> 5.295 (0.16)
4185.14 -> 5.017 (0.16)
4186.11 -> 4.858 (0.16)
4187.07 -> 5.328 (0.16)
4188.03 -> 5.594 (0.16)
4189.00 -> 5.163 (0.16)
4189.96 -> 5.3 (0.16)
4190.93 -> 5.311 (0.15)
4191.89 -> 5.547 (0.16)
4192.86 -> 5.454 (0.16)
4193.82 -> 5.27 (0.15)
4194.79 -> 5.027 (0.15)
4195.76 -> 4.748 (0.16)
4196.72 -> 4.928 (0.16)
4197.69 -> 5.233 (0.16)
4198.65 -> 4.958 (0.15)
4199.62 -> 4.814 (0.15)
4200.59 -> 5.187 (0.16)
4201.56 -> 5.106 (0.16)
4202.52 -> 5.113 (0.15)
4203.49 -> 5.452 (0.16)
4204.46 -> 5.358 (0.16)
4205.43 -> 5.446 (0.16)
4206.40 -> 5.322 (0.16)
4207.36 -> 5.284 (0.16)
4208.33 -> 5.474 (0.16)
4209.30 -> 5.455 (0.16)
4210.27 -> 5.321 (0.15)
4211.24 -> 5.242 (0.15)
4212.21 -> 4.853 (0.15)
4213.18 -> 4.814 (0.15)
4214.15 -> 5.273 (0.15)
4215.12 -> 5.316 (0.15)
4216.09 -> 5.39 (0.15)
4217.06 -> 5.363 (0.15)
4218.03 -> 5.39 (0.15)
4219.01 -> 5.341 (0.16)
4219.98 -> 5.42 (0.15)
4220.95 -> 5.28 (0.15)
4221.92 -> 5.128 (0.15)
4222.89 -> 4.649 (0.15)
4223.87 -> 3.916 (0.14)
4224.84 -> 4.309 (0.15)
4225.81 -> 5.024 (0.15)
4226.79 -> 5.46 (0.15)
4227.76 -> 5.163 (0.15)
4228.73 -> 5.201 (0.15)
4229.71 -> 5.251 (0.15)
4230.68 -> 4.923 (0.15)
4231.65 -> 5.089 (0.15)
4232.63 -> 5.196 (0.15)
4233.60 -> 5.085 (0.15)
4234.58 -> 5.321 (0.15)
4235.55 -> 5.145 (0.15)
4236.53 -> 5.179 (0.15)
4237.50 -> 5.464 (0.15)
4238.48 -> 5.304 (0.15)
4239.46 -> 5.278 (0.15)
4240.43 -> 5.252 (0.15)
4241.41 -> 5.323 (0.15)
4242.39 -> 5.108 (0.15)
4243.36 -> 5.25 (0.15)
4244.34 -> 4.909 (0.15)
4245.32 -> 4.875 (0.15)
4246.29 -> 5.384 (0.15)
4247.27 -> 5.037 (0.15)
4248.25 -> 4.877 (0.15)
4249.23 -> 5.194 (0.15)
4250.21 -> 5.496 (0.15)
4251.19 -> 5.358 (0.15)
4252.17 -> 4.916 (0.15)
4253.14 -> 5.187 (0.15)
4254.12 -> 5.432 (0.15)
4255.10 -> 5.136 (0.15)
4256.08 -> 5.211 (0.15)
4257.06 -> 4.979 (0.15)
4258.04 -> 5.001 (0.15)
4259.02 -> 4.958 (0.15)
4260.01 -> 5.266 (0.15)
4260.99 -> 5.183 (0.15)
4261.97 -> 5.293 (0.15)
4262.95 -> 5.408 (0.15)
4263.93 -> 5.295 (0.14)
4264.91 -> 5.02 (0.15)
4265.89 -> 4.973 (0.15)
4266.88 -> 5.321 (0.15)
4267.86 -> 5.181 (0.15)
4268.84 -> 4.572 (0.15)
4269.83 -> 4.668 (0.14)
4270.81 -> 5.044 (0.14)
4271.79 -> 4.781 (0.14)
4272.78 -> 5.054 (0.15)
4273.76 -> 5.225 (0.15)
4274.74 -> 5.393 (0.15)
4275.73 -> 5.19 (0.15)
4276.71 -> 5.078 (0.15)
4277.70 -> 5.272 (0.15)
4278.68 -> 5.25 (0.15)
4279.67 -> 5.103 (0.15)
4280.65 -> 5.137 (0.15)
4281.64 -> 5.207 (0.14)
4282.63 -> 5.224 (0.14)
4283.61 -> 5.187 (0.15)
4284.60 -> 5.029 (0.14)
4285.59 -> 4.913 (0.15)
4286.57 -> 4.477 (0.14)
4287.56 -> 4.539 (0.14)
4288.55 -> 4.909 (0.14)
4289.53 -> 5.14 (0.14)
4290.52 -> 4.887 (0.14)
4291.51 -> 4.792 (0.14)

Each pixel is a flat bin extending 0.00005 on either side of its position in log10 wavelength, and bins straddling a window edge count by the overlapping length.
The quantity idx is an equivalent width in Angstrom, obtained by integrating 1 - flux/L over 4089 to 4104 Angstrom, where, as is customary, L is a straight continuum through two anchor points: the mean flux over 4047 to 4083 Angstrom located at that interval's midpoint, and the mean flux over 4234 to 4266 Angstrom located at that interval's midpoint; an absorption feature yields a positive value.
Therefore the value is 2.7 Angstrom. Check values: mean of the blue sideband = 5.18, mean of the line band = 4.26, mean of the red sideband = 5.18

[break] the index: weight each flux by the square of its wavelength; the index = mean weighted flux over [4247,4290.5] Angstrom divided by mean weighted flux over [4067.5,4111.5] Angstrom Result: 1.15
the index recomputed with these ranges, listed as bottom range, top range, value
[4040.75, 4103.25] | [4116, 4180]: 1.08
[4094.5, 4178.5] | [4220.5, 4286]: 1.07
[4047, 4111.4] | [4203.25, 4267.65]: 1.13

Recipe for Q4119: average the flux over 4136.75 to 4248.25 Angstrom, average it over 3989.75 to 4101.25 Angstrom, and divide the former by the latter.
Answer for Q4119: 1.0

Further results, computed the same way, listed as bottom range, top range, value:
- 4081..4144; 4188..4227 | 1.04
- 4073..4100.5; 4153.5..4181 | 1.08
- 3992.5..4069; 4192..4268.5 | 0.98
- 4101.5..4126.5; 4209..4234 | 1.00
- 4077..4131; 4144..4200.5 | 1.05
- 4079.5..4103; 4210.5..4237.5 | 1.10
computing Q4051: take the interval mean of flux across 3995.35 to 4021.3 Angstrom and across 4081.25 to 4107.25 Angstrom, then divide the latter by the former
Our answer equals 0.87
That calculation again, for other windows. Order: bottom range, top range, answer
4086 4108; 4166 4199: 1.15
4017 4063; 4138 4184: 0.98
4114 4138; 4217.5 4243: 0.97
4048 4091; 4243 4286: 0.99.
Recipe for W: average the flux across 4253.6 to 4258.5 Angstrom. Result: 5.15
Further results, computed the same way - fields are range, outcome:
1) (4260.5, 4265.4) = 5.25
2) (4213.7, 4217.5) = 5.34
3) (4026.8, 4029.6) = 5.05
